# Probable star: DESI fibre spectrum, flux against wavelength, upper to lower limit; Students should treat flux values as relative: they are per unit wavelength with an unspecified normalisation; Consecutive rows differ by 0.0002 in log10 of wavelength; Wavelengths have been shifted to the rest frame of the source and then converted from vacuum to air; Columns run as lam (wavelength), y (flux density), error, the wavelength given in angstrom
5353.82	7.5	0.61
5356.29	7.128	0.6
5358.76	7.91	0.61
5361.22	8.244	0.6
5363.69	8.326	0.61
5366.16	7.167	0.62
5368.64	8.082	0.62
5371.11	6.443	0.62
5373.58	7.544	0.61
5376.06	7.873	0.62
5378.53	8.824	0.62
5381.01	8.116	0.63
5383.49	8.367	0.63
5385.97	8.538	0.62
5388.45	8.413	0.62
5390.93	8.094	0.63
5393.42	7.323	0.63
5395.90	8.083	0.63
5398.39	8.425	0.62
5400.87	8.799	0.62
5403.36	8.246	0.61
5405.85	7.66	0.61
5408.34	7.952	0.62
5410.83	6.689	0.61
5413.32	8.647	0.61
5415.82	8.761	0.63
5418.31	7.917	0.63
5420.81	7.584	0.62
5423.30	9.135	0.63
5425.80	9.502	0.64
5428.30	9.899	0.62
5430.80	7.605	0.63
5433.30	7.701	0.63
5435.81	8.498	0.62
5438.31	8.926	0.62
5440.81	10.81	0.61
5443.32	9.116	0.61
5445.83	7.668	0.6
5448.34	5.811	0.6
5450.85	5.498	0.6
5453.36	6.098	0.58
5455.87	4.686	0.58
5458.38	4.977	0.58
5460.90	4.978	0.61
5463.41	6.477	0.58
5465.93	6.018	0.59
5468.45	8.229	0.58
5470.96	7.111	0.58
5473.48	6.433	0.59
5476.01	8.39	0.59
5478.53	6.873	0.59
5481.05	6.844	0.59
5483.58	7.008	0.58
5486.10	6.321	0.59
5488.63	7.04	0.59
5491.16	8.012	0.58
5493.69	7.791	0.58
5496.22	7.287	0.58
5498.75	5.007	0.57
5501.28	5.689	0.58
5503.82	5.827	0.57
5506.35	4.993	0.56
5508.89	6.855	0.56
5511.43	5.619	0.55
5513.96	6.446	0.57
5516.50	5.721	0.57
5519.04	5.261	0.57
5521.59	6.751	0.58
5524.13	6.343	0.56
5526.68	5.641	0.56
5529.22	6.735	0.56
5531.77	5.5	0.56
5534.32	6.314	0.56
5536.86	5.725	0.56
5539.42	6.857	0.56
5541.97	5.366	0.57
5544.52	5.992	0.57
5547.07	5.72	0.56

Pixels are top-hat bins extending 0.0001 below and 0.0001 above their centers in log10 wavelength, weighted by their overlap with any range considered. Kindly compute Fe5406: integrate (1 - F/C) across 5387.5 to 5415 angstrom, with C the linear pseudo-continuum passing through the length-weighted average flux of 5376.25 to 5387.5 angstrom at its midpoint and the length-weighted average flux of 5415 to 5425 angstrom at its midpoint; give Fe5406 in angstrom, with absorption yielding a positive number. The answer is 1.2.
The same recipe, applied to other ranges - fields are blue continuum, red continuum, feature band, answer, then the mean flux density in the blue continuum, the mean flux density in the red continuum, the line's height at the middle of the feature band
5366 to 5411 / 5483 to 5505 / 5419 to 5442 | -4.3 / 7.98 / 6.66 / 7.45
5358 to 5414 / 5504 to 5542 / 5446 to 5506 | 2.0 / 7.99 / 6.02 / 6.7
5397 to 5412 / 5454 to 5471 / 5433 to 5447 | -4.4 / 7.97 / 6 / 6.76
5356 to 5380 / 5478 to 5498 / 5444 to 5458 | 2.5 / 7.78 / 7.1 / 7.31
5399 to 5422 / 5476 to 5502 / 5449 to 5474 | 4.3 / 8.04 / 6.89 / 7.29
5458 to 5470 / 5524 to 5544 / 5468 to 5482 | -2.4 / 6.25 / 6.04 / 6.21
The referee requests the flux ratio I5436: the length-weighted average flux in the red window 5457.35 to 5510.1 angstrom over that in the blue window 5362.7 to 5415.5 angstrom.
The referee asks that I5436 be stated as 0.8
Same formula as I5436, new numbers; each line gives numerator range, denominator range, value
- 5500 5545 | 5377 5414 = 0.73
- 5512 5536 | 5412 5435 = 0.71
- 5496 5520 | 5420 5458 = 0.74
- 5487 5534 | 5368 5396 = 0.78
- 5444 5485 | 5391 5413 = 0.82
